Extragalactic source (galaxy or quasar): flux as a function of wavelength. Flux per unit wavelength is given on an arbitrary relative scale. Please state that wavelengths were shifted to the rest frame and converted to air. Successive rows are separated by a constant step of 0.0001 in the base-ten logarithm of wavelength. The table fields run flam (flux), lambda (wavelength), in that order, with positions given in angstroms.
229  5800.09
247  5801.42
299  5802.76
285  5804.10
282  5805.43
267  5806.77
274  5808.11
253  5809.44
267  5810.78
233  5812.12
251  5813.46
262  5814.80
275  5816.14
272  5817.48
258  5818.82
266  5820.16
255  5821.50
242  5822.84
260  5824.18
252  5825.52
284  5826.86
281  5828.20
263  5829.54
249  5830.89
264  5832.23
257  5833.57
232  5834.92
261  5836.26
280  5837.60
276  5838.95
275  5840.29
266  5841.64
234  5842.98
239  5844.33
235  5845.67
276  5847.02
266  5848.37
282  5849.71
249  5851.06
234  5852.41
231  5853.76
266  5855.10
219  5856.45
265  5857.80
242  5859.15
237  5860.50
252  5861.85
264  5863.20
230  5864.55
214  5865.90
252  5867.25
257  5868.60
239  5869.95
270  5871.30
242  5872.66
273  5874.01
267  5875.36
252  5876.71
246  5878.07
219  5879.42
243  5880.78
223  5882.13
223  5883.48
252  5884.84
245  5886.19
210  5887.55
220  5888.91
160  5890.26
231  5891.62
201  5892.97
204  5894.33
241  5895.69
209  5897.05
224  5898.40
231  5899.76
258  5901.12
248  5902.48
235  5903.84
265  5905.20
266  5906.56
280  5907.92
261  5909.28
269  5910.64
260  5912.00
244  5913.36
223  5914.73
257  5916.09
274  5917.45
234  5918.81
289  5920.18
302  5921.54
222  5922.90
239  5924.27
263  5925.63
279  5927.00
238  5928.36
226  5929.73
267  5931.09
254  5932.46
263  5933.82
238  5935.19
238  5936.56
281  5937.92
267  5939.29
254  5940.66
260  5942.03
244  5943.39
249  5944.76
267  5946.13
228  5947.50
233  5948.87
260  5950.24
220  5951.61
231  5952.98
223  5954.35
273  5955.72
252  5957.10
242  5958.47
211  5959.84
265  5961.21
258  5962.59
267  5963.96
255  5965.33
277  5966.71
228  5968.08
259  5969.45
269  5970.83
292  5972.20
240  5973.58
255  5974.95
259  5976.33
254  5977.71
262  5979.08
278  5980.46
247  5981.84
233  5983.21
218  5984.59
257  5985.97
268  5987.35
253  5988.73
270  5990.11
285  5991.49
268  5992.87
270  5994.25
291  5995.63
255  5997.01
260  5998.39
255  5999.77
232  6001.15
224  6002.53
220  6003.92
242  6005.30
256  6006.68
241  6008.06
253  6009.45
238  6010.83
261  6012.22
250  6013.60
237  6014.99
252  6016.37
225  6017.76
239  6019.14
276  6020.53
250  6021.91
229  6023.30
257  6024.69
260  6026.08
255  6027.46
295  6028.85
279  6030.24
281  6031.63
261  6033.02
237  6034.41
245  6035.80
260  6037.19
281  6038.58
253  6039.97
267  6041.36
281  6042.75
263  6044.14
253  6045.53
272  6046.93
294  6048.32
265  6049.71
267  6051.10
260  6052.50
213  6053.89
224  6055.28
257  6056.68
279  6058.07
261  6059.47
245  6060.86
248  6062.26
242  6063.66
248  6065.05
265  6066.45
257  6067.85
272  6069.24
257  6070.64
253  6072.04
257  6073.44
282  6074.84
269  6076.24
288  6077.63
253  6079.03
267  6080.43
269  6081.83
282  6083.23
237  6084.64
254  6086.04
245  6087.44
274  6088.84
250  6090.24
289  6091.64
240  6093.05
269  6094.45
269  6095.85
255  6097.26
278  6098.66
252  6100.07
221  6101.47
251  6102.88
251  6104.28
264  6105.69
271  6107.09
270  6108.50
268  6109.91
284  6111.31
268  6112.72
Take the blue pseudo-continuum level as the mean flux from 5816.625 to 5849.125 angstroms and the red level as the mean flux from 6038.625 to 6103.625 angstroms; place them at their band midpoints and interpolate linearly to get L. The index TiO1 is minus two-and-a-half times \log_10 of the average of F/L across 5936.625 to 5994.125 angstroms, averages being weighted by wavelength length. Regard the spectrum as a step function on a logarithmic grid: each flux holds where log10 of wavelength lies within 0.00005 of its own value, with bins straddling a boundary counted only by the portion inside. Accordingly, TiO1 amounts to 0.03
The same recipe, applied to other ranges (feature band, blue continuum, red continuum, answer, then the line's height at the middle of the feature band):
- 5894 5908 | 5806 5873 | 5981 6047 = 0.06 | 255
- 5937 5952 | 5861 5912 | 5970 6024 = -0.02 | 247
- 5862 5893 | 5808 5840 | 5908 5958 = 0.09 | 257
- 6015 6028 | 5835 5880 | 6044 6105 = 0.04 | 257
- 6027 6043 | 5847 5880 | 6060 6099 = -0.03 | 259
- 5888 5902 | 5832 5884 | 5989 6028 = 0.15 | 250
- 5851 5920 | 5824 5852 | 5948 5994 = 0.07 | 258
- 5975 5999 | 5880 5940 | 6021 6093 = -0.03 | 253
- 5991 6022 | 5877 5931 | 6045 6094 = 0.01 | 253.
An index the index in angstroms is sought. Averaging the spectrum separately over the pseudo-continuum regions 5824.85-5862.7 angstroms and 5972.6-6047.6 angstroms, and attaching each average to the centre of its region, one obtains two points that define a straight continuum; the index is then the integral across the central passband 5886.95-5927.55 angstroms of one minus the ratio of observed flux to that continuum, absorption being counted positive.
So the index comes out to 2.0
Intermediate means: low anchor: 256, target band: 243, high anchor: 256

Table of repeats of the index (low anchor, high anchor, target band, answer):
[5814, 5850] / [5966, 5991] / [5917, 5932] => 0.07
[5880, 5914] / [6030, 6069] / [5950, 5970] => -0.17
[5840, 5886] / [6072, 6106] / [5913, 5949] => -0.25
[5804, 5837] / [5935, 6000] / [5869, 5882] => 0.49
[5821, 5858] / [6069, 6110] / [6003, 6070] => 1.33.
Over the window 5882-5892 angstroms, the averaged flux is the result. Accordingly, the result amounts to 220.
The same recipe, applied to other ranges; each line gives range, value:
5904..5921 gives 260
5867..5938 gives 245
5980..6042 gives 255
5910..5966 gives 252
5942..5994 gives 253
